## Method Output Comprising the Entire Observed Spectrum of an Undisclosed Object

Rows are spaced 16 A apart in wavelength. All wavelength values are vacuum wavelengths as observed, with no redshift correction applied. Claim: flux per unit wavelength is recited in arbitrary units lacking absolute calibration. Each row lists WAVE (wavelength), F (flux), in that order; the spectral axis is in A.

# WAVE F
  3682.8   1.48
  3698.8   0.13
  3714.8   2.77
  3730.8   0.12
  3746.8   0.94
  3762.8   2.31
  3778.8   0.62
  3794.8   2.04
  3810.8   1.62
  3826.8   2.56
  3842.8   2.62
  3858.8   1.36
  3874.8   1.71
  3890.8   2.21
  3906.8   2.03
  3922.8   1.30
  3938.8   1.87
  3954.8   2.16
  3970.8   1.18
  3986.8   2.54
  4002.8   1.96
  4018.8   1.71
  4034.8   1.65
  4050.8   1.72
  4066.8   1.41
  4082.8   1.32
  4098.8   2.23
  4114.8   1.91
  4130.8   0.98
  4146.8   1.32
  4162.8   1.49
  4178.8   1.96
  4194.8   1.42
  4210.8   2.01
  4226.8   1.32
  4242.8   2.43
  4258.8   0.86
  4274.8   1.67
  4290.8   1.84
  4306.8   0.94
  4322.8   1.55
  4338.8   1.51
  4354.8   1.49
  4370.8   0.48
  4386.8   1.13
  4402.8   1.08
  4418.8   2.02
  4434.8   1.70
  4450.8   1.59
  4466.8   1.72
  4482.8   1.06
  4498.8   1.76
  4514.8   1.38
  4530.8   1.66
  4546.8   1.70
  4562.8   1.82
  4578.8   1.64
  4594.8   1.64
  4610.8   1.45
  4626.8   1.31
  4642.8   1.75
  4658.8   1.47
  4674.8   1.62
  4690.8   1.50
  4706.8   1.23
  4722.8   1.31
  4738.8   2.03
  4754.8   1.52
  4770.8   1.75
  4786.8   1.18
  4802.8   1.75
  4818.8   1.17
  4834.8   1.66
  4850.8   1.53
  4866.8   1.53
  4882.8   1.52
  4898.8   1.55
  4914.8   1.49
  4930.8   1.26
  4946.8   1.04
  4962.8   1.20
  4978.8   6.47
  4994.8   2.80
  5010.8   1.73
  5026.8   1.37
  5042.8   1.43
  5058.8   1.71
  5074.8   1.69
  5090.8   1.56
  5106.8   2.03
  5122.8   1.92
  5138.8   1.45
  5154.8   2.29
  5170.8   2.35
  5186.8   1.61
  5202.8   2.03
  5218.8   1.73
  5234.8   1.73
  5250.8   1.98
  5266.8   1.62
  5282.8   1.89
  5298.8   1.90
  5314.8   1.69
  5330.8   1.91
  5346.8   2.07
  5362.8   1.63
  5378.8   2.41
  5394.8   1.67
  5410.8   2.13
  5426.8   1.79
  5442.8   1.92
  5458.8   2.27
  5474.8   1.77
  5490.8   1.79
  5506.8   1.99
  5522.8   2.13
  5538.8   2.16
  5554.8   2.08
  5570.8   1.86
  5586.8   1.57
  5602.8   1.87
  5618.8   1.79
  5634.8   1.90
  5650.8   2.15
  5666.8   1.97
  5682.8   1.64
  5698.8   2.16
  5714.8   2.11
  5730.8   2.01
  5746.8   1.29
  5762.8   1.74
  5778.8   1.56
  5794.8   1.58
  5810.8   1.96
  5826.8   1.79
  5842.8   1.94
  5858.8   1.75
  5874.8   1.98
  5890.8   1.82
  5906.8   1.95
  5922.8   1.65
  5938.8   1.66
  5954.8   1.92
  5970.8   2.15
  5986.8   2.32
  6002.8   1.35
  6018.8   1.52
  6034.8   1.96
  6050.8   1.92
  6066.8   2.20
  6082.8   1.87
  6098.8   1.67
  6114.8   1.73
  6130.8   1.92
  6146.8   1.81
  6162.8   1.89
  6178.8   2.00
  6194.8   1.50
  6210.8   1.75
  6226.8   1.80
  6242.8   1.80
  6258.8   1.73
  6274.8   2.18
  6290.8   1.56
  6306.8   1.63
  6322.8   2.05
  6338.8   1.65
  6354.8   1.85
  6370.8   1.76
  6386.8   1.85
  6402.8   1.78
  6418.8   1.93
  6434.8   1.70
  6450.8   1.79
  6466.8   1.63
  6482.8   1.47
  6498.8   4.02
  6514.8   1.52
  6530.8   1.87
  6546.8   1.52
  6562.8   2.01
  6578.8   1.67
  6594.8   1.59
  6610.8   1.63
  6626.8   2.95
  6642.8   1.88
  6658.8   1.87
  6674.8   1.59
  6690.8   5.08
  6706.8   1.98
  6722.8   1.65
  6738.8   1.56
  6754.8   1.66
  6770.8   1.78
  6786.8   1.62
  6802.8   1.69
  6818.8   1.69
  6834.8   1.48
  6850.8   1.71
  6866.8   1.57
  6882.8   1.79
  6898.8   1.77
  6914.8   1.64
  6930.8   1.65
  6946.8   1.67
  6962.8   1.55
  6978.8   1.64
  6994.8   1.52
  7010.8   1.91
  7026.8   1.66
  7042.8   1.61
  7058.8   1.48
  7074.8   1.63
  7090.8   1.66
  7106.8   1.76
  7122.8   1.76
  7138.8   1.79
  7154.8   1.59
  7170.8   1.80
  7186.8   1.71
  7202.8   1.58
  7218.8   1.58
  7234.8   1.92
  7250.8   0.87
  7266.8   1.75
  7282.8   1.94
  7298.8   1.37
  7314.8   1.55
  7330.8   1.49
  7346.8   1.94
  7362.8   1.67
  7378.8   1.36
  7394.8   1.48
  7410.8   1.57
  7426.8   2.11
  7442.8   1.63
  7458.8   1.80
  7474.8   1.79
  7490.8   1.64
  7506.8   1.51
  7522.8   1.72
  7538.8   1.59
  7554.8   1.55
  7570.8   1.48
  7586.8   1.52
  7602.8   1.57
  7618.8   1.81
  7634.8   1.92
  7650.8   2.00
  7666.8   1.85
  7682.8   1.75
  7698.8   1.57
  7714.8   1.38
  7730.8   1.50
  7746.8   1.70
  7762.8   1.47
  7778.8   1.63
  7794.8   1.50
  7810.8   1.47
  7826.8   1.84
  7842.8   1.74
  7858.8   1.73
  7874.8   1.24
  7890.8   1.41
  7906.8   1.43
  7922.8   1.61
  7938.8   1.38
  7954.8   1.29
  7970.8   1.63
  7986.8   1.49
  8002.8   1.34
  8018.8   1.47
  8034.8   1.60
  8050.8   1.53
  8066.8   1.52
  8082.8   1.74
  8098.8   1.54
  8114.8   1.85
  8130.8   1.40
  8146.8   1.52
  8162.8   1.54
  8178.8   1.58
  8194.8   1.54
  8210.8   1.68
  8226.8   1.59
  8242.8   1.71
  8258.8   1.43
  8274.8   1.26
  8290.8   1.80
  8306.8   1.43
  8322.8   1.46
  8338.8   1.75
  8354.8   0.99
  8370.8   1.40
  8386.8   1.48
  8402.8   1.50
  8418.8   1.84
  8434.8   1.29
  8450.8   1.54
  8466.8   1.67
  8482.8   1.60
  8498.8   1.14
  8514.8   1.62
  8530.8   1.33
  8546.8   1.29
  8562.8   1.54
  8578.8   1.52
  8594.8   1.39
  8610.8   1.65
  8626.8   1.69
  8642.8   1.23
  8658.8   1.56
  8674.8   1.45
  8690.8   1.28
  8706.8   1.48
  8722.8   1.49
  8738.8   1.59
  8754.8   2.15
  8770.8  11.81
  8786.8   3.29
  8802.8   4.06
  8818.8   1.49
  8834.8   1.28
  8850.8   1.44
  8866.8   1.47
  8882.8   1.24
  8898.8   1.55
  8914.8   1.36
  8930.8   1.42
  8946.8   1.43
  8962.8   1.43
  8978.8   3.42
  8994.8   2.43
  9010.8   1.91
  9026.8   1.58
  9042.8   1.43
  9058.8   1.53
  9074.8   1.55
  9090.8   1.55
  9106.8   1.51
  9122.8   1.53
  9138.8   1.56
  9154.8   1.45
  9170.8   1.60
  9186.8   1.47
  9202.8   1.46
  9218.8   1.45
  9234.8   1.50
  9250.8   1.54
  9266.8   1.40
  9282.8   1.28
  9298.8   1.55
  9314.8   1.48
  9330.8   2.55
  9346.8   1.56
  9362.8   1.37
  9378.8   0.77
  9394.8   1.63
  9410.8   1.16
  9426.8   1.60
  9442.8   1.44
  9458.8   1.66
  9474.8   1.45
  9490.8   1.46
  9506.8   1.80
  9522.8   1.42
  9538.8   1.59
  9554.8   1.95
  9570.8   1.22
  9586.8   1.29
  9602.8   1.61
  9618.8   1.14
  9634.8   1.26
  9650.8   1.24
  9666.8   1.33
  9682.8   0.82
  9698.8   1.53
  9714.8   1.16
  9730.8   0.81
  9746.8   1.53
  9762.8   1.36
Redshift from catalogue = 0.34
